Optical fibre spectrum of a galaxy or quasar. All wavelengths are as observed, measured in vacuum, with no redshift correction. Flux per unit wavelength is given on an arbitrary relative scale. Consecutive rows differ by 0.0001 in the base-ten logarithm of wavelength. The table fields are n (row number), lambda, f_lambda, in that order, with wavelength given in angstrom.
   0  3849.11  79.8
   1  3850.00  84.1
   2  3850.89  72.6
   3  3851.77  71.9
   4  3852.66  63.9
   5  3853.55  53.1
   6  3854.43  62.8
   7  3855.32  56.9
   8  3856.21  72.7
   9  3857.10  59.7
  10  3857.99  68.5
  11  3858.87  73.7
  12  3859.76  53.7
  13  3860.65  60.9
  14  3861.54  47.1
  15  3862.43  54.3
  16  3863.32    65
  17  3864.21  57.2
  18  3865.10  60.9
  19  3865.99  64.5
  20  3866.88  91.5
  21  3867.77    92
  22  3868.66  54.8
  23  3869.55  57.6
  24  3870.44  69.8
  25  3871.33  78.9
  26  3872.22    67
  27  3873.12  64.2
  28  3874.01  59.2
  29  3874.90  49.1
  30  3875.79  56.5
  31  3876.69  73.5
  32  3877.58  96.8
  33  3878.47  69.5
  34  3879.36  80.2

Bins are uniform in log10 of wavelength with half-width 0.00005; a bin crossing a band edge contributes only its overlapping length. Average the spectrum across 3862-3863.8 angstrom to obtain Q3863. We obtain 59.6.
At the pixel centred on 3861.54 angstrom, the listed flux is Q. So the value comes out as 47.1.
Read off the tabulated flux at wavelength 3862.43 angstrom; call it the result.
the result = 54.3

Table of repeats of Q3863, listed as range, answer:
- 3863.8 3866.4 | 60.9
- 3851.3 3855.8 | 61.9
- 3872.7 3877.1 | 60.4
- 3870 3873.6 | 69.8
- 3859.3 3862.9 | 54.1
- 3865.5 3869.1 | 75.6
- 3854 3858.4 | 64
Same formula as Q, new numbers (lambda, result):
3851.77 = 71.9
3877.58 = 96.8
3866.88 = 91.5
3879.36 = 80.2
